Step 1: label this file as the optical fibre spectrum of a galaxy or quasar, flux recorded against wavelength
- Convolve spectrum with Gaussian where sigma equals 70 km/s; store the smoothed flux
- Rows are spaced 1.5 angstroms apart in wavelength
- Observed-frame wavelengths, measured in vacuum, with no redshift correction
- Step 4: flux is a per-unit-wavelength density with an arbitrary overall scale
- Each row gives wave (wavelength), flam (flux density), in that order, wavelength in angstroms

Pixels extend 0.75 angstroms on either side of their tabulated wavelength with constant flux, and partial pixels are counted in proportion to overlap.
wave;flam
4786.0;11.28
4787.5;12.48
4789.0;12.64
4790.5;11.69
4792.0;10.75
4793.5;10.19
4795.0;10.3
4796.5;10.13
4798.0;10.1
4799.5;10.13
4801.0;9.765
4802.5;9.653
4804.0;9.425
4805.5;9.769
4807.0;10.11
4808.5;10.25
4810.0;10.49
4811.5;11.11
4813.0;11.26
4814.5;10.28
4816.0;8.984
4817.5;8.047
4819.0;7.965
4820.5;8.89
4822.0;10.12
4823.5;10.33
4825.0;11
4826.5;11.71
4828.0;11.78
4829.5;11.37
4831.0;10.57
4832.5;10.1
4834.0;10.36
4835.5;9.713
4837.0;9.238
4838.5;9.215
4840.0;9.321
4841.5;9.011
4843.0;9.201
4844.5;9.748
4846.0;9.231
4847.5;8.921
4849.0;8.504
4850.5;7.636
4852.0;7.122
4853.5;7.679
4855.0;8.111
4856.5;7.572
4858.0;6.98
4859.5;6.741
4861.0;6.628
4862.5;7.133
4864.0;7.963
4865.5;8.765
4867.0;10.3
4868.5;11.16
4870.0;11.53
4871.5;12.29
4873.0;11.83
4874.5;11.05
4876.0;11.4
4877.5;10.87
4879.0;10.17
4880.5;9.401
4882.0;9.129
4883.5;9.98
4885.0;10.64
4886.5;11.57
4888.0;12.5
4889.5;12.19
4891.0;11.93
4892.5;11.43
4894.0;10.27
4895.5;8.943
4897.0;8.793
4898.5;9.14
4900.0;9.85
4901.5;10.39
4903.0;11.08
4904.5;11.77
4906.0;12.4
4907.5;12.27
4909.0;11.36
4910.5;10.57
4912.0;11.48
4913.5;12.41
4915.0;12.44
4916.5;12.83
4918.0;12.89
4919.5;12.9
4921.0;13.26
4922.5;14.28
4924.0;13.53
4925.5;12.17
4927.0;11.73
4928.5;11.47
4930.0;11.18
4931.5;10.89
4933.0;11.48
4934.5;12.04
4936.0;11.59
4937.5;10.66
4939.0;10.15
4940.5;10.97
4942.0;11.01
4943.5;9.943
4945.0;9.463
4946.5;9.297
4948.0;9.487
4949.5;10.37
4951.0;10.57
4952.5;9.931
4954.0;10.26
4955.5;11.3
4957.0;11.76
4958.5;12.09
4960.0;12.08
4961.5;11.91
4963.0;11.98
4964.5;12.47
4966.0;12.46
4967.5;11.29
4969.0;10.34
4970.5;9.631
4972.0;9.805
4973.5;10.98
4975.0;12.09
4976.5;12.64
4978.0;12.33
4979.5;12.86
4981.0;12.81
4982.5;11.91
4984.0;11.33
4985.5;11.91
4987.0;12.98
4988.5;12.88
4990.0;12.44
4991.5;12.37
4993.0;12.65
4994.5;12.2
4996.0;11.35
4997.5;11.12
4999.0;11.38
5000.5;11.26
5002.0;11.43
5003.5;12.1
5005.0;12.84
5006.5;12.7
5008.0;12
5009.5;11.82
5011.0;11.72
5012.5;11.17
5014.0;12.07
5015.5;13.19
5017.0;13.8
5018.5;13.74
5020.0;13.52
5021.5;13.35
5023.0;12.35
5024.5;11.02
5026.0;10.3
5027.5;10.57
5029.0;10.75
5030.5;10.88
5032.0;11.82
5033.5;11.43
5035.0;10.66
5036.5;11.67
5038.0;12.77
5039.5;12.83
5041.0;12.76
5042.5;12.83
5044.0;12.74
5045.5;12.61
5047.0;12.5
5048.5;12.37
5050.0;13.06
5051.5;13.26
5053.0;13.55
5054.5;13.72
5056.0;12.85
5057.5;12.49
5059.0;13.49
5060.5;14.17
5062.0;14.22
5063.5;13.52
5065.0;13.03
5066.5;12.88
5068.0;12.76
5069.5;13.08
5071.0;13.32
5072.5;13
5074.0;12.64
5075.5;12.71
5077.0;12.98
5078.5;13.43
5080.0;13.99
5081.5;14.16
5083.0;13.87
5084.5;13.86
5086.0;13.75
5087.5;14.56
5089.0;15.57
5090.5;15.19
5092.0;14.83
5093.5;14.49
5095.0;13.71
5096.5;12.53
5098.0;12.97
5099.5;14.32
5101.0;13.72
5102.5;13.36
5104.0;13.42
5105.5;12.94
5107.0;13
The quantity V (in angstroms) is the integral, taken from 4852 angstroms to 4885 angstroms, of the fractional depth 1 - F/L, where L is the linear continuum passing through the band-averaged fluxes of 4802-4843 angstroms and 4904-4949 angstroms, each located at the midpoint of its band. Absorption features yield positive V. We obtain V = 4.2 angstroms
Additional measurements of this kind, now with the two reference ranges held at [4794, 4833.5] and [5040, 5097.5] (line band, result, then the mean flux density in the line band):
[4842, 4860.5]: 4.4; 8.11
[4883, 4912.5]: 0.8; 10.9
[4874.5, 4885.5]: 0.7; 10.3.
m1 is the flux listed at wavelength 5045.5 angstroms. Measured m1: 12.61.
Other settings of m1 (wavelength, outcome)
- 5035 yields 10.66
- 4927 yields 11.73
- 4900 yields 9.85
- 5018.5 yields 13.74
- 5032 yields 11.82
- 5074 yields 12.64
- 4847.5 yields 8.921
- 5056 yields 12.85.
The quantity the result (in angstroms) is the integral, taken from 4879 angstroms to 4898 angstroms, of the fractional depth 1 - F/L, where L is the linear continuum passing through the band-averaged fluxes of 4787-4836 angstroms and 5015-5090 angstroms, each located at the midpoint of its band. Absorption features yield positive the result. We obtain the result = 1.1 angstroms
